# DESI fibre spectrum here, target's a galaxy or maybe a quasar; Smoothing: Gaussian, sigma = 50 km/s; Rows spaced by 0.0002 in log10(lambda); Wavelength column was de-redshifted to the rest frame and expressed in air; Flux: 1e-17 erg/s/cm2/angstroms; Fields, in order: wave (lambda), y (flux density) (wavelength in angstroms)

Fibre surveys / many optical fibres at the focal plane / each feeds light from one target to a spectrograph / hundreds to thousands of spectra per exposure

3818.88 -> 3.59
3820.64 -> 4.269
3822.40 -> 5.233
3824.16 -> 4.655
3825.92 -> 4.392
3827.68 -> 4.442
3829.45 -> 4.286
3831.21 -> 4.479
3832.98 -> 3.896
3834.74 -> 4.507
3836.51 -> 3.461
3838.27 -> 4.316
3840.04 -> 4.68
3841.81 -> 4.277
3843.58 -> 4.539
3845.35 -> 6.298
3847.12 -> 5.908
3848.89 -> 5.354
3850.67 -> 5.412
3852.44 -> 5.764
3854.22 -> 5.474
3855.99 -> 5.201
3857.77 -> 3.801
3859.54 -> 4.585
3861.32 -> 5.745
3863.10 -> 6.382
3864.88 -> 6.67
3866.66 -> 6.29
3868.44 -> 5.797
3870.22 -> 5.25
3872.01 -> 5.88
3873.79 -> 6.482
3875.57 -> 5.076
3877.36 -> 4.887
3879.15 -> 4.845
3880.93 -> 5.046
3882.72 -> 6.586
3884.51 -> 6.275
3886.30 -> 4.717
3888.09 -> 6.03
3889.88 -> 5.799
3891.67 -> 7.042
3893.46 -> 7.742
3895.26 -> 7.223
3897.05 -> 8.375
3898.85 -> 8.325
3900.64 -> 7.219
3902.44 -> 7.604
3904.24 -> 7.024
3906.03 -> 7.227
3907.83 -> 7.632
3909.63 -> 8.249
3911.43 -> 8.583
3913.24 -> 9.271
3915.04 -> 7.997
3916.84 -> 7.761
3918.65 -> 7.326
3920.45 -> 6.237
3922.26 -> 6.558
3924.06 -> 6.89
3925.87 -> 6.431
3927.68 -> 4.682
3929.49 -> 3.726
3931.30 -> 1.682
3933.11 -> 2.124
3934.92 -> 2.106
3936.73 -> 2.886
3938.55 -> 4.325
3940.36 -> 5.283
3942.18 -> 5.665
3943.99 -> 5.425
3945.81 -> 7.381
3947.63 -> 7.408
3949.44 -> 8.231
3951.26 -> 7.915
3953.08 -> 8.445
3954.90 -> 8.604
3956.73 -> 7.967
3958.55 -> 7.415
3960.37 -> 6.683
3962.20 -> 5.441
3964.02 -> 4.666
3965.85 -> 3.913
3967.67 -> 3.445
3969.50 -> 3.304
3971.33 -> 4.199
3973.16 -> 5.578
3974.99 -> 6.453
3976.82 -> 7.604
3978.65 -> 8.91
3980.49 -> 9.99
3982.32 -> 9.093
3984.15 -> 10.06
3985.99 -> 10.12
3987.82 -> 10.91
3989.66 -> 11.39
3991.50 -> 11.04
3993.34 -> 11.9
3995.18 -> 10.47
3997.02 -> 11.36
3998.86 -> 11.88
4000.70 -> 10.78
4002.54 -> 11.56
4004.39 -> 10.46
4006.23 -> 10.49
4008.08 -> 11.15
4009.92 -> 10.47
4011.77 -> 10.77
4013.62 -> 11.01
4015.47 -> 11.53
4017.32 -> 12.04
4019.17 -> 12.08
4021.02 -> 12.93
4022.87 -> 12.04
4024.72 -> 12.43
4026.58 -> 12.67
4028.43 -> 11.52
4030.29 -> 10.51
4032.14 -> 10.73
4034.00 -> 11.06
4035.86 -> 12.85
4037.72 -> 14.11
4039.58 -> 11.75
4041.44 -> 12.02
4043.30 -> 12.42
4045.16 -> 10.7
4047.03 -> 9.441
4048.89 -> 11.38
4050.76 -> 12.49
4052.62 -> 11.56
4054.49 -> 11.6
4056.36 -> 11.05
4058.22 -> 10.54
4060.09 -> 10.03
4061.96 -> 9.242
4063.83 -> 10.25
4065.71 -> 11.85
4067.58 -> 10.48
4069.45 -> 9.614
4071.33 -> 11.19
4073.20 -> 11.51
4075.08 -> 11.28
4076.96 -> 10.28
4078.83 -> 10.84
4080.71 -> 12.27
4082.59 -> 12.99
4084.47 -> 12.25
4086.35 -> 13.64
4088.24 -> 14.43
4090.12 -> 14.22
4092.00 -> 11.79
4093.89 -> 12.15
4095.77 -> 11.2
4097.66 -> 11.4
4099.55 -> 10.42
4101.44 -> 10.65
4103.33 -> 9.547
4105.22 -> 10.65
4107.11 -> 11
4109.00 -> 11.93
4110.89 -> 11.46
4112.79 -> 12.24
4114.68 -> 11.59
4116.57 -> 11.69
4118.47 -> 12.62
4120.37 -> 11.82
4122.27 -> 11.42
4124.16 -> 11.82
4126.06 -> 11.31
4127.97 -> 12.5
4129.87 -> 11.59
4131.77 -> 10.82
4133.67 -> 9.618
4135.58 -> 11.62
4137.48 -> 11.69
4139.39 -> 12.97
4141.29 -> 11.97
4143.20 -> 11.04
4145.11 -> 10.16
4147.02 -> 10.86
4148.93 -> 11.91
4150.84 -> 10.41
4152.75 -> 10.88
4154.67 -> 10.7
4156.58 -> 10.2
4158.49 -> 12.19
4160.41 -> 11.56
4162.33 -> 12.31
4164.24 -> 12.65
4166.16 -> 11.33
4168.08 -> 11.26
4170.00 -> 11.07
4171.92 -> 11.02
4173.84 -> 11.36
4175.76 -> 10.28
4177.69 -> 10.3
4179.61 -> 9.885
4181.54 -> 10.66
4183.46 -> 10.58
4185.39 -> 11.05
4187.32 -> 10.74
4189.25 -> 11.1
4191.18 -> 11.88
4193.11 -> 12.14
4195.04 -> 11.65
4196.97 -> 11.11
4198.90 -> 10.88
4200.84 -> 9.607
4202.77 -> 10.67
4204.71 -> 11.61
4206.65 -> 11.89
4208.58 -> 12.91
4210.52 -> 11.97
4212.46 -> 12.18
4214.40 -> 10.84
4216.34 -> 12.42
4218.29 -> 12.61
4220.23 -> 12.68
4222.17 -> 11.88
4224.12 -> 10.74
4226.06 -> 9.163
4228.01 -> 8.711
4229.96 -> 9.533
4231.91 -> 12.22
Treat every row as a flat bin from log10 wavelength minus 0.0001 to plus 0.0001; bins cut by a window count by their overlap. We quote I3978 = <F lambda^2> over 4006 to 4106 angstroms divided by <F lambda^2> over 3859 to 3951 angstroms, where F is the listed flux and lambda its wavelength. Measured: 2.01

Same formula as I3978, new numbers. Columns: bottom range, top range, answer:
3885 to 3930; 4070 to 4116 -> 1.82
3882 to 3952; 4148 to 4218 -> 2.02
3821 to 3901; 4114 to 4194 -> 2.37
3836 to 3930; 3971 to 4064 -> 1.87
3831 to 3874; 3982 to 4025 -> 2.32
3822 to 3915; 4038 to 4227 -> 2.20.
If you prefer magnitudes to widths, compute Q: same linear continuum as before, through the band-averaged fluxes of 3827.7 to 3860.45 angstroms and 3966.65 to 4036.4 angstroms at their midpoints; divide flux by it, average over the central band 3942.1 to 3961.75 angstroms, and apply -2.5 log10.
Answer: 0.15 mag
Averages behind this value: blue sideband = 4.78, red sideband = 10.2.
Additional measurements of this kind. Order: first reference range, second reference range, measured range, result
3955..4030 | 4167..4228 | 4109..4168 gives -0.08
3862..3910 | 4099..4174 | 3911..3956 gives 0.21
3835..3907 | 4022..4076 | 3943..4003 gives 0.12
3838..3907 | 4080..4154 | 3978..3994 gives -0.20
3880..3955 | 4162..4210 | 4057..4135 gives -0.19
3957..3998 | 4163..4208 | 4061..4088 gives -0.20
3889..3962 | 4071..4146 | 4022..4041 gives -0.25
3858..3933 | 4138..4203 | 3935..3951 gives 0.25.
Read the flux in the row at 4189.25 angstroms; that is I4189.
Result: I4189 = 11.1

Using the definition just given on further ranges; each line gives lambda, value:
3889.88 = 5.799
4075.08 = 11.28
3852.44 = 5.764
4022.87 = 12.04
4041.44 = 12.02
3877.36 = 4.887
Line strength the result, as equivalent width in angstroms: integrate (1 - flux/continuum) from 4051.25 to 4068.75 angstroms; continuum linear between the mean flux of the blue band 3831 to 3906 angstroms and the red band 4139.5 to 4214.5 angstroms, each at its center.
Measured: -3.1 angstroms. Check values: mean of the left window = 5.75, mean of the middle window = 10.8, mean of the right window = 11.2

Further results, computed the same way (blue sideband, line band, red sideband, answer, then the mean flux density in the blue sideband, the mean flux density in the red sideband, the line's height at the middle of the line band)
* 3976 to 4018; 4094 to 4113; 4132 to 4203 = -0.19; 10.7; 11.1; 10.9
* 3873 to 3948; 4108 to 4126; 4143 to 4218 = -3.20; 6.16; 11.2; 10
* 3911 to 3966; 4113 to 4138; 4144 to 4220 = -3.73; 6.11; 11.3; 10.1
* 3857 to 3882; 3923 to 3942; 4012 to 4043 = 9.30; 5.5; 11.9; 8.07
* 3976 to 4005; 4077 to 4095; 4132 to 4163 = -2.72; 10.5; 11.2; 10.9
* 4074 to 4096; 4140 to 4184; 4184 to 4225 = 2.71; 12.3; 11.5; 11.8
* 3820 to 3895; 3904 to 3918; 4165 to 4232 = -4.01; 5.3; 11.1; 6.22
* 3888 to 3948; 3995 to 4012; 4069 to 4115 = -3.88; 6.32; 11.6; 8.94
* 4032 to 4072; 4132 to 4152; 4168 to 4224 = 0.12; 11.2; 11.3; 11.3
